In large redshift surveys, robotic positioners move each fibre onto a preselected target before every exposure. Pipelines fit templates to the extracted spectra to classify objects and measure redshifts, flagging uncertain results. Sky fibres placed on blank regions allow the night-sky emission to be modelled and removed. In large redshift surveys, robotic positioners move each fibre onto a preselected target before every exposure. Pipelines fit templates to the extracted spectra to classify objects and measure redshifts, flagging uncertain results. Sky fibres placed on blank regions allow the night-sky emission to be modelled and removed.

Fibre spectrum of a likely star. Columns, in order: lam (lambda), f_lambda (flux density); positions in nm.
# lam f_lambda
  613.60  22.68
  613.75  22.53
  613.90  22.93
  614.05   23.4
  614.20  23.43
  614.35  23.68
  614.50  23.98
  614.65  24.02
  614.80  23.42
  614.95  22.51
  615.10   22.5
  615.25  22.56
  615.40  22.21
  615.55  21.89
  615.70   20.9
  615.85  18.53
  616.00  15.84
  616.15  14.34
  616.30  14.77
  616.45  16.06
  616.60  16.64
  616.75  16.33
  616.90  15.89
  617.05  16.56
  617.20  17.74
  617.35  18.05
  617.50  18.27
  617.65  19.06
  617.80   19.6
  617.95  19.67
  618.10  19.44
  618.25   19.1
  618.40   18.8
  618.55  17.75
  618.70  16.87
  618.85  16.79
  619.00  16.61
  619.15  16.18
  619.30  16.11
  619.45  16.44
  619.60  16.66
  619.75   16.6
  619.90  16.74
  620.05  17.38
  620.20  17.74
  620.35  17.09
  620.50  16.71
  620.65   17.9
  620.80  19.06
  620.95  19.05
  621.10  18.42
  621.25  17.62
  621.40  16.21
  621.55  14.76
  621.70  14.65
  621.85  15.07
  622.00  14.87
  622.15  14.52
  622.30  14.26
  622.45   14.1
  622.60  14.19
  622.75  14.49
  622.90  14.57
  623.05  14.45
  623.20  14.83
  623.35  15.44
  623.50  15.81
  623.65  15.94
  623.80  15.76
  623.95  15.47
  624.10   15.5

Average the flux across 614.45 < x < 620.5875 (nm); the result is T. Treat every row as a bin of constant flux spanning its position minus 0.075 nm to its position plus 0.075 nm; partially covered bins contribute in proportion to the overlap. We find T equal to 18.4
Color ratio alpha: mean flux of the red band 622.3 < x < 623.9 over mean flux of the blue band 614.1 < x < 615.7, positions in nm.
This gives 0.65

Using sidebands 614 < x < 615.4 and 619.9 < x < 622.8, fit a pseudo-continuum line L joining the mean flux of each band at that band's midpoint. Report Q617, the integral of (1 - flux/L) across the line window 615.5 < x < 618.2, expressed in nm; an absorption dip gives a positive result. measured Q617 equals 0.41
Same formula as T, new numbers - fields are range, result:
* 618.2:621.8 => 17.1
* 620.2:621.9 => 17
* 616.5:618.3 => 18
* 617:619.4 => 17.9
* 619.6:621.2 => 17.6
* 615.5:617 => 17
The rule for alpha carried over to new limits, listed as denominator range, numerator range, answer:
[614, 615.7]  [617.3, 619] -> 0.80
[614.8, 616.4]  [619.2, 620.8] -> 0.86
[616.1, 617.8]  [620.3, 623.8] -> 0.94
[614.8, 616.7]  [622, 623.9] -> 0.77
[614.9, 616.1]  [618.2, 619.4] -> 0.83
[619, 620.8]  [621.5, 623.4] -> 0.86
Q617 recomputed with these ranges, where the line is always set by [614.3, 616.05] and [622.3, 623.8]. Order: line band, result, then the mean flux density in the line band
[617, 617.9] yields 0.07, 18.3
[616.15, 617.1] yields 0.22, 15.9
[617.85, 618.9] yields 0.04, 18.4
